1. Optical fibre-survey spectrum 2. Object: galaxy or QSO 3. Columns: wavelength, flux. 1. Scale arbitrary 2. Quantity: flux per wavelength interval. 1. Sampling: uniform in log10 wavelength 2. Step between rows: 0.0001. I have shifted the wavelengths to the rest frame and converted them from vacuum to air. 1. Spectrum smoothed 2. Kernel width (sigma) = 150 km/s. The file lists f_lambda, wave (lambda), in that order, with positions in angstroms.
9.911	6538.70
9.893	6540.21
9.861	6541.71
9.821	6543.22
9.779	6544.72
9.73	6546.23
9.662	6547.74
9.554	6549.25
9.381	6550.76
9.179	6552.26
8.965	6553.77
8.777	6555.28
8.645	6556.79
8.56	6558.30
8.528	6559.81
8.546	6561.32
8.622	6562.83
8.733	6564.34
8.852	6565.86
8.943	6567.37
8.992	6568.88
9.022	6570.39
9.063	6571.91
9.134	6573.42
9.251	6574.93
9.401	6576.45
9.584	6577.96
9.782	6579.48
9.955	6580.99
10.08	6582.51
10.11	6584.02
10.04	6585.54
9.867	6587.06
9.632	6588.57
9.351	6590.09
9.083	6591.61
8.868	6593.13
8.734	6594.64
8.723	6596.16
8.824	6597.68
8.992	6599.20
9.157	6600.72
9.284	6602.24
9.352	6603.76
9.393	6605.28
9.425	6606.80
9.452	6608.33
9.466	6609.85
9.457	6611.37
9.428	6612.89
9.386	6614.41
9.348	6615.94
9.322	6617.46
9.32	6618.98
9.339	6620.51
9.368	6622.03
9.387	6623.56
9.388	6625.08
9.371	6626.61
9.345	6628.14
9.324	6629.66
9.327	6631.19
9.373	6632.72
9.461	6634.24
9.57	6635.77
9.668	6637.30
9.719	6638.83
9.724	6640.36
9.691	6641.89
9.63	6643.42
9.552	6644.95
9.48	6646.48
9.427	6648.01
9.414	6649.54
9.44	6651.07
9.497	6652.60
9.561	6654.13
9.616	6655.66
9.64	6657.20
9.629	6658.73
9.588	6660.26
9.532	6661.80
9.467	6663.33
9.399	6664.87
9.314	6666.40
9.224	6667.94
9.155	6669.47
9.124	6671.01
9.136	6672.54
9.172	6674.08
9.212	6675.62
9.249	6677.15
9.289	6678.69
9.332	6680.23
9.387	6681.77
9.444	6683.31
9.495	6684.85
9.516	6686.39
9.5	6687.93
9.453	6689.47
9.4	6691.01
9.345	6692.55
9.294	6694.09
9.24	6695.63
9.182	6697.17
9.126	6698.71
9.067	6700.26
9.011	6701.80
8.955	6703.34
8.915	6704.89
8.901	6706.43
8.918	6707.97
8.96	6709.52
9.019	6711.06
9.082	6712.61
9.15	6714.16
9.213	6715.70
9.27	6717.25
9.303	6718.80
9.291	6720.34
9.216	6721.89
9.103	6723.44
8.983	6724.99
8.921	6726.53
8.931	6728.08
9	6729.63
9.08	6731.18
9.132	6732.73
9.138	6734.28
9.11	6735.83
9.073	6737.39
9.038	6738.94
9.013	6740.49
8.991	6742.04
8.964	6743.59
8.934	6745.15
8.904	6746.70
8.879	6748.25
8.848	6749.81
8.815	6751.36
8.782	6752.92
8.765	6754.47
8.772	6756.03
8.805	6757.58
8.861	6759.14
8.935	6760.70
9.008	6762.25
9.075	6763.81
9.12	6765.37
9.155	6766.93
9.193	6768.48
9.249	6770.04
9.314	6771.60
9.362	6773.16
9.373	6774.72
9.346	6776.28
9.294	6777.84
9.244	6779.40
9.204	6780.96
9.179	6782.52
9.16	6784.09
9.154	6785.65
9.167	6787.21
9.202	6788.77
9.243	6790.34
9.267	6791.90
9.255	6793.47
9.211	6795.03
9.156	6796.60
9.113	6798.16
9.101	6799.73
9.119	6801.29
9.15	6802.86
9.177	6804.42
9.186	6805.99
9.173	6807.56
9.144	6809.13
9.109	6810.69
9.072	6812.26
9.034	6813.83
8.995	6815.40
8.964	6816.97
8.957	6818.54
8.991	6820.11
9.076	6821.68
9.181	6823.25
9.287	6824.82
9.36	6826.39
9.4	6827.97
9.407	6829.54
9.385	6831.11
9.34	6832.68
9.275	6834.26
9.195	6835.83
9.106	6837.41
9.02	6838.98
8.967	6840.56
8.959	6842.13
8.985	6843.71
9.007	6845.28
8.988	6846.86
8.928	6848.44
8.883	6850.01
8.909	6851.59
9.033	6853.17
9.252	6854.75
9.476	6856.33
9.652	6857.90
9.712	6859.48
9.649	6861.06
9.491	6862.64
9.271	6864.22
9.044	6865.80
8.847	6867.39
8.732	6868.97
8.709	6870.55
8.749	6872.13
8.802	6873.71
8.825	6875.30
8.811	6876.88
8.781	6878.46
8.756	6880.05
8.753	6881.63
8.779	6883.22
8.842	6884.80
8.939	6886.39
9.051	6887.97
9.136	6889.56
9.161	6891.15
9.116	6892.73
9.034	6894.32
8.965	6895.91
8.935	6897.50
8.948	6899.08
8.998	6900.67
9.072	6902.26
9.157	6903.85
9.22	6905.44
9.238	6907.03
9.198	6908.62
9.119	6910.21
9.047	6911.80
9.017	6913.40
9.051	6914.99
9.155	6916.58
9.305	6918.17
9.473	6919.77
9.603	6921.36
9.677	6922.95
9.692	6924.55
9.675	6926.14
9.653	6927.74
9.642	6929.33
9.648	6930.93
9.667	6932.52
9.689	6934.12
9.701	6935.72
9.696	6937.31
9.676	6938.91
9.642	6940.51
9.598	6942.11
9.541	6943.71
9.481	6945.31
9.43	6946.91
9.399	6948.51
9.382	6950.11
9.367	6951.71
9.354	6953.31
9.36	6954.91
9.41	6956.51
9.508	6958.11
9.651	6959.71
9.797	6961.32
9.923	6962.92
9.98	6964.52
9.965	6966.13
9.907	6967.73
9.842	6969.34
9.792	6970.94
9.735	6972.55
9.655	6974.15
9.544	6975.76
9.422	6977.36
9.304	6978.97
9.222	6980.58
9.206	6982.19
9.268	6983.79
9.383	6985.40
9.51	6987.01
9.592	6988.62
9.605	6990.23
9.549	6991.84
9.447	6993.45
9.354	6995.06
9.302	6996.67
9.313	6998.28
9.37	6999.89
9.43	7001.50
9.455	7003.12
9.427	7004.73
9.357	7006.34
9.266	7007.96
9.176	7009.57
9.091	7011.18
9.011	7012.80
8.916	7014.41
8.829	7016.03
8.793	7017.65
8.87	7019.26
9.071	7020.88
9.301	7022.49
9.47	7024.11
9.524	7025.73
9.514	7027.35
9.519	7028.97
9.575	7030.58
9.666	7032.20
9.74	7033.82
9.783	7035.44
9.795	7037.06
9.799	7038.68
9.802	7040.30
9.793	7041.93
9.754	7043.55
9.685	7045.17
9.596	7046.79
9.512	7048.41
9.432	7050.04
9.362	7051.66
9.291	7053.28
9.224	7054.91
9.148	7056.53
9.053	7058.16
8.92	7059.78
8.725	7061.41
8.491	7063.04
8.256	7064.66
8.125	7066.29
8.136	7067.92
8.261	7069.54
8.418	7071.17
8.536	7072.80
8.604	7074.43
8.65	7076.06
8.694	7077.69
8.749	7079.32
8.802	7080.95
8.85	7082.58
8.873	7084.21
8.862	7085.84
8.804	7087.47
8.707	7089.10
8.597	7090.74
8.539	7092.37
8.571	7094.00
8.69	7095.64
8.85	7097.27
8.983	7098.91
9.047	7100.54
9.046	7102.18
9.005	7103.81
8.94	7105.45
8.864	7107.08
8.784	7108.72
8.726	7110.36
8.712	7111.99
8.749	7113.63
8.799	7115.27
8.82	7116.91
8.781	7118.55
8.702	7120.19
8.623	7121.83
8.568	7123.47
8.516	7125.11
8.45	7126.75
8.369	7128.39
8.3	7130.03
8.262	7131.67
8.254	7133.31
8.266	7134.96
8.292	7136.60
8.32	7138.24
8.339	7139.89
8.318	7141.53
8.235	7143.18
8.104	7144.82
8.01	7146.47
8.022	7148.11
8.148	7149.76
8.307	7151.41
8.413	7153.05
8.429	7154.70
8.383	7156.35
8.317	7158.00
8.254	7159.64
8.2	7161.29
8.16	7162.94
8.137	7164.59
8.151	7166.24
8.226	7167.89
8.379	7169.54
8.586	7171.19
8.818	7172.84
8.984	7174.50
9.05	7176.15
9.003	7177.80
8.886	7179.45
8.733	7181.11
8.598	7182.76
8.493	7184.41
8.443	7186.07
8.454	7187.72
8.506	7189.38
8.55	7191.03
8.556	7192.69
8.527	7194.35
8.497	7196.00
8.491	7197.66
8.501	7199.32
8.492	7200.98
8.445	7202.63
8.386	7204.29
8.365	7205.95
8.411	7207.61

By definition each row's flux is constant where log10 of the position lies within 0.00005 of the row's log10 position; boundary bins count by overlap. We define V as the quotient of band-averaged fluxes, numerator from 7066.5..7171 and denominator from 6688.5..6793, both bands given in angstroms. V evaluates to 0.9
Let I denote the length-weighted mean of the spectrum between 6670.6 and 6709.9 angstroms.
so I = 9.22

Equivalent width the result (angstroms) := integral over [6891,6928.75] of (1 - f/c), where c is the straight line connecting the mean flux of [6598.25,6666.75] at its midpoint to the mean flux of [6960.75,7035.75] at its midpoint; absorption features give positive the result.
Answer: 0.8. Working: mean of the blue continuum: 9.44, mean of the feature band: 9.24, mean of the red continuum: 9.44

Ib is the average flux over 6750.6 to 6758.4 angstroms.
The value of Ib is 8.79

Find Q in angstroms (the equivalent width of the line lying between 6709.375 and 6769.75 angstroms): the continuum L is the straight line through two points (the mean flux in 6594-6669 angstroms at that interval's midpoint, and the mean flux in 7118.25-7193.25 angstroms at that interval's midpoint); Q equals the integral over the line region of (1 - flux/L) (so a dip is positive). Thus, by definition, 1.15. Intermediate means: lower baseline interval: 9.4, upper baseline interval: 8.43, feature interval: 9.02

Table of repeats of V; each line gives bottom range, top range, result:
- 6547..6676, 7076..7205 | 0.92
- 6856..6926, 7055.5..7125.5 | 0.96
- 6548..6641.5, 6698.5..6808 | 0.98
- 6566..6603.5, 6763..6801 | 0.99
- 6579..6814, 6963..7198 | 0.96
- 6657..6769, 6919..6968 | 1.05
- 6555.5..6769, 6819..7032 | 1.01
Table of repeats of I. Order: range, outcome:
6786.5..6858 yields 9.14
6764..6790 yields 9.23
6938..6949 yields 9.54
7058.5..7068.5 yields 8.48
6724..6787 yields 9.05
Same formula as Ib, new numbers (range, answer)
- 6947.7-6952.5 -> 9.38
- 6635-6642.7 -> 9.66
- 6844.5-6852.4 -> 8.94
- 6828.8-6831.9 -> 9.41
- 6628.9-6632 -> 9.32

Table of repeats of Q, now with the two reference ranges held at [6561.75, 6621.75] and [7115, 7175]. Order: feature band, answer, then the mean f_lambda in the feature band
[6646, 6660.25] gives -0.5 angstroms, 9.53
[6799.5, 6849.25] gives -1.2 angstroms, 9.13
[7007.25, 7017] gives -0.5 angstroms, 9.04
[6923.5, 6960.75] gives -3.6 angstroms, 9.56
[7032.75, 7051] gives -2.4 angstroms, 9.69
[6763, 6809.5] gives -1.2 angstroms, 9.2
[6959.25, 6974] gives -2.0 angstroms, 9.84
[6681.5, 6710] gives -0.3 angstroms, 9.22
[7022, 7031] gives -1.0 angstroms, 9.49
